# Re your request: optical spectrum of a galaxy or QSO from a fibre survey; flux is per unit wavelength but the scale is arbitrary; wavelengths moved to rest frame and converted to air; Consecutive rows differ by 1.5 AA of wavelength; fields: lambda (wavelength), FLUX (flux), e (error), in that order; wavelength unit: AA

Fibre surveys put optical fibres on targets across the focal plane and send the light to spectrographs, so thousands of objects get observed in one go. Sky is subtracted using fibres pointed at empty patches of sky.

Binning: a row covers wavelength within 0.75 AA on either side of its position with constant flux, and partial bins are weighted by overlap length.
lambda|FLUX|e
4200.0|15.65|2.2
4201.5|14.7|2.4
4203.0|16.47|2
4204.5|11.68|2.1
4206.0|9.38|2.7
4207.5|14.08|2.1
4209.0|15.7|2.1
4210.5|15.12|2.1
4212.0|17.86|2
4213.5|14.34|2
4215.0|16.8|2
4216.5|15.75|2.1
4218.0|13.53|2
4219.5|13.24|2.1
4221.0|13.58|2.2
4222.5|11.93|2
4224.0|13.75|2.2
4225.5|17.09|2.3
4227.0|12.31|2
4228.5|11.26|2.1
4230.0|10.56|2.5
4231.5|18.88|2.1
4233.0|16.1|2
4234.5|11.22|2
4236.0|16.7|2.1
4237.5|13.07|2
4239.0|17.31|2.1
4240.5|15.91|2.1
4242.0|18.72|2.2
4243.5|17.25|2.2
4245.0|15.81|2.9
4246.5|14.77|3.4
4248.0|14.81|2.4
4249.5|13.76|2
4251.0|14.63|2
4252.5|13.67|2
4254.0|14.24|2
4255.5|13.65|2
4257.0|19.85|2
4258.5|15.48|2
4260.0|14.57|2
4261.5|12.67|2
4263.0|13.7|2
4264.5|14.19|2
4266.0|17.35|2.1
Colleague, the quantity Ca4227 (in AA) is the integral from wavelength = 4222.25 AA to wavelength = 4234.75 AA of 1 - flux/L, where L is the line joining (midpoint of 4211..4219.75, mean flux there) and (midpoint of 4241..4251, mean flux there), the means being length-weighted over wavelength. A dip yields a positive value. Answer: 1.4 AA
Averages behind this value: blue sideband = 15.4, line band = 13.8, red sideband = 15.8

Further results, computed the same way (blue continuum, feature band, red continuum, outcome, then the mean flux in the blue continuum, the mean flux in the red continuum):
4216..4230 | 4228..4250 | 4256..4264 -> -1.49 AA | 13.4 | 15.2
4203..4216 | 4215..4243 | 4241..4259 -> 0.83 AA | 14.5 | 15.6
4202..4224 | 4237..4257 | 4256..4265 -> -0.78 AA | 14.2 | 15.1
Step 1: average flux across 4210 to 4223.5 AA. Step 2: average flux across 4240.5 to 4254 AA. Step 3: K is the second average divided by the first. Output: 1.0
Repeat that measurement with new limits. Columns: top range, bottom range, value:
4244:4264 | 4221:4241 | 1.03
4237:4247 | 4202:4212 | 1.15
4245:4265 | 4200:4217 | 0.99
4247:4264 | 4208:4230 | 1.02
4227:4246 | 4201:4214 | 1.05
